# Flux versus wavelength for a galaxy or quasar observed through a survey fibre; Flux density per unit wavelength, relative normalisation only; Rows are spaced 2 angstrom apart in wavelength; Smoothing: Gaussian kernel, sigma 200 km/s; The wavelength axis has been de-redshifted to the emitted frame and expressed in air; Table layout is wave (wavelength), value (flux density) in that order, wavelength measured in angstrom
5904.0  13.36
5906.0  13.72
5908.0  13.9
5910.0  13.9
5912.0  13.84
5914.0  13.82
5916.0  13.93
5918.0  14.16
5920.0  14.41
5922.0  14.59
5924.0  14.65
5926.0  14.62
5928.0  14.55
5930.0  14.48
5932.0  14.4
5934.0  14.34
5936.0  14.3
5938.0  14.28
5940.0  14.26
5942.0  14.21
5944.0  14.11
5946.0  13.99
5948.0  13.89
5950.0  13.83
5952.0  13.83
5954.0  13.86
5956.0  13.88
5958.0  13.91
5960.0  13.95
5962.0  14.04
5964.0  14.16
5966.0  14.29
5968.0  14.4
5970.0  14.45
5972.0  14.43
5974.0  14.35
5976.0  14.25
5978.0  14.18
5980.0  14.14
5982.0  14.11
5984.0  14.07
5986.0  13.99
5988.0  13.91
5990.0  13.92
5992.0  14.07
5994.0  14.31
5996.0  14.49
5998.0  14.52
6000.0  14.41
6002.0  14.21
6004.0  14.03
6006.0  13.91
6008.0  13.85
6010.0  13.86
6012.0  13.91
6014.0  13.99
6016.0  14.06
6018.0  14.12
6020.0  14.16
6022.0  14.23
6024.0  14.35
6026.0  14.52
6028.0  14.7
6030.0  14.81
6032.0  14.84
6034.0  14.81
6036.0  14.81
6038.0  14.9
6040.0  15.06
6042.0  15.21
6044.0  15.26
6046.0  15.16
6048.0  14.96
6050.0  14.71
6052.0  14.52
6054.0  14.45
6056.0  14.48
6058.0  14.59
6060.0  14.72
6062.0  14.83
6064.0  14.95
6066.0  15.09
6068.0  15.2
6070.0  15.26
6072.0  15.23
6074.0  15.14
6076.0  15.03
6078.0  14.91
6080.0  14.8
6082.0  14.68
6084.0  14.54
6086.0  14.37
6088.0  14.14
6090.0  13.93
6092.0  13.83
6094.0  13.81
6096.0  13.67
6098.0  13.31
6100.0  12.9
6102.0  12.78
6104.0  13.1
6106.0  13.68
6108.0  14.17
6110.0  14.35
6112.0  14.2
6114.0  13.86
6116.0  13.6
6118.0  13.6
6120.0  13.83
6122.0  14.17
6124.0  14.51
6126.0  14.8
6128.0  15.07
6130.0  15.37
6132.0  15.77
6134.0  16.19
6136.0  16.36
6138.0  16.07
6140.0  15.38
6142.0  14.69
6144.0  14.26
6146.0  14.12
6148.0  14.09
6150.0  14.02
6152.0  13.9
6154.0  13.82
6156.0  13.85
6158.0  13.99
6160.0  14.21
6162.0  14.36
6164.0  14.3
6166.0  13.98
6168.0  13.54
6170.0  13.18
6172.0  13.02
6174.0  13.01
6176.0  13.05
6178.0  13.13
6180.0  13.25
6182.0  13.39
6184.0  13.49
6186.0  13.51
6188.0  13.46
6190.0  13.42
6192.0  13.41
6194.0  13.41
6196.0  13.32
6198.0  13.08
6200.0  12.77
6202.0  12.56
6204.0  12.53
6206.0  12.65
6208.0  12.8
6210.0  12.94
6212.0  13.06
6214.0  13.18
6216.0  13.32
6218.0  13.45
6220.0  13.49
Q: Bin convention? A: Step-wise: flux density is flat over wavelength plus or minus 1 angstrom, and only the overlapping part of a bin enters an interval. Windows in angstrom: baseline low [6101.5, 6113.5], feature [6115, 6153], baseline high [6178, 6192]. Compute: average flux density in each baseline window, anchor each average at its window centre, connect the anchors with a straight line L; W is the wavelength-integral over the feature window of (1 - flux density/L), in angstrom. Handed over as -3.0 angstrom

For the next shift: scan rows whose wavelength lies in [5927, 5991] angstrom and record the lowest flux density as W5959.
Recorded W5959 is 13.83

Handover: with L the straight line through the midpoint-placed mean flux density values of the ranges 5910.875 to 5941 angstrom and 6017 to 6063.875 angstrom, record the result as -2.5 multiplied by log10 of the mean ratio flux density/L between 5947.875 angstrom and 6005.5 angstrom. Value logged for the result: 0.03 mag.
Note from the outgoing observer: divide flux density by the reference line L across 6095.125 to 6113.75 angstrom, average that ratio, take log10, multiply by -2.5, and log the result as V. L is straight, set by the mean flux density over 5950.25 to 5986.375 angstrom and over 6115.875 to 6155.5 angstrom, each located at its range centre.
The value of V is 0.077 mag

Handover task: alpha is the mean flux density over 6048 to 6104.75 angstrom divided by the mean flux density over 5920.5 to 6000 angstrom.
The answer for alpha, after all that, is 1.01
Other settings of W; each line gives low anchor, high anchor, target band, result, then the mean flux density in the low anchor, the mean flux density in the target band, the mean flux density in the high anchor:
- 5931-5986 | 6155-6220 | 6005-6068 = -3.27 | 14.1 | 14.6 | 13.3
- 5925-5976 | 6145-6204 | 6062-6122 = -1.94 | 14.2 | 14.2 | 13.5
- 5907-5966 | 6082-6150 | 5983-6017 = 0.28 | 14.1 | 14.1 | 14.3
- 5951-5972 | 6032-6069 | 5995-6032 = 0.77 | 14.1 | 14.2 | 14.9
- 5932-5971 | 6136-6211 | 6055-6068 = -0.86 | 14.1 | 14.8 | 13.7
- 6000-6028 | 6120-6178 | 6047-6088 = -1.69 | 14.1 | 14.8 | 14.4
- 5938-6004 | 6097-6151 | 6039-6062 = -0.91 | 14.1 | 14.8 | 14.4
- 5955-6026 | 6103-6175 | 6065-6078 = -0.84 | 14.1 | 15.1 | 14.3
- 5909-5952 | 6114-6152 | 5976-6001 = 0.31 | 14.2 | 14.2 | 14.7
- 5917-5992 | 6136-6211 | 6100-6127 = -0.11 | 14.2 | 13.9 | 13.7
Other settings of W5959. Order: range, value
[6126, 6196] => 13.01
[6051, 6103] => 12.78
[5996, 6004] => 14.03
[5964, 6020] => 13.85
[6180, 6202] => 12.56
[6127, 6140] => 15.07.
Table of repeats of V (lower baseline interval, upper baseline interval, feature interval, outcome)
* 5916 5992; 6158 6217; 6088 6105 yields 0.015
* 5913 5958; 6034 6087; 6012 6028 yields 0.033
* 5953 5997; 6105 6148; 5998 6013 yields 0.014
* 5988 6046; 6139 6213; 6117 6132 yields -0.057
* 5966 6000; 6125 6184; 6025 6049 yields -0.050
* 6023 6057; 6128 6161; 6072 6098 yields 0.029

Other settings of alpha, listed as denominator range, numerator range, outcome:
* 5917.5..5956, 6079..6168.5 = 1.00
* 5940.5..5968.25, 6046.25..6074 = 1.06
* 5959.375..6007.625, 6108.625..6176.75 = 1.01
